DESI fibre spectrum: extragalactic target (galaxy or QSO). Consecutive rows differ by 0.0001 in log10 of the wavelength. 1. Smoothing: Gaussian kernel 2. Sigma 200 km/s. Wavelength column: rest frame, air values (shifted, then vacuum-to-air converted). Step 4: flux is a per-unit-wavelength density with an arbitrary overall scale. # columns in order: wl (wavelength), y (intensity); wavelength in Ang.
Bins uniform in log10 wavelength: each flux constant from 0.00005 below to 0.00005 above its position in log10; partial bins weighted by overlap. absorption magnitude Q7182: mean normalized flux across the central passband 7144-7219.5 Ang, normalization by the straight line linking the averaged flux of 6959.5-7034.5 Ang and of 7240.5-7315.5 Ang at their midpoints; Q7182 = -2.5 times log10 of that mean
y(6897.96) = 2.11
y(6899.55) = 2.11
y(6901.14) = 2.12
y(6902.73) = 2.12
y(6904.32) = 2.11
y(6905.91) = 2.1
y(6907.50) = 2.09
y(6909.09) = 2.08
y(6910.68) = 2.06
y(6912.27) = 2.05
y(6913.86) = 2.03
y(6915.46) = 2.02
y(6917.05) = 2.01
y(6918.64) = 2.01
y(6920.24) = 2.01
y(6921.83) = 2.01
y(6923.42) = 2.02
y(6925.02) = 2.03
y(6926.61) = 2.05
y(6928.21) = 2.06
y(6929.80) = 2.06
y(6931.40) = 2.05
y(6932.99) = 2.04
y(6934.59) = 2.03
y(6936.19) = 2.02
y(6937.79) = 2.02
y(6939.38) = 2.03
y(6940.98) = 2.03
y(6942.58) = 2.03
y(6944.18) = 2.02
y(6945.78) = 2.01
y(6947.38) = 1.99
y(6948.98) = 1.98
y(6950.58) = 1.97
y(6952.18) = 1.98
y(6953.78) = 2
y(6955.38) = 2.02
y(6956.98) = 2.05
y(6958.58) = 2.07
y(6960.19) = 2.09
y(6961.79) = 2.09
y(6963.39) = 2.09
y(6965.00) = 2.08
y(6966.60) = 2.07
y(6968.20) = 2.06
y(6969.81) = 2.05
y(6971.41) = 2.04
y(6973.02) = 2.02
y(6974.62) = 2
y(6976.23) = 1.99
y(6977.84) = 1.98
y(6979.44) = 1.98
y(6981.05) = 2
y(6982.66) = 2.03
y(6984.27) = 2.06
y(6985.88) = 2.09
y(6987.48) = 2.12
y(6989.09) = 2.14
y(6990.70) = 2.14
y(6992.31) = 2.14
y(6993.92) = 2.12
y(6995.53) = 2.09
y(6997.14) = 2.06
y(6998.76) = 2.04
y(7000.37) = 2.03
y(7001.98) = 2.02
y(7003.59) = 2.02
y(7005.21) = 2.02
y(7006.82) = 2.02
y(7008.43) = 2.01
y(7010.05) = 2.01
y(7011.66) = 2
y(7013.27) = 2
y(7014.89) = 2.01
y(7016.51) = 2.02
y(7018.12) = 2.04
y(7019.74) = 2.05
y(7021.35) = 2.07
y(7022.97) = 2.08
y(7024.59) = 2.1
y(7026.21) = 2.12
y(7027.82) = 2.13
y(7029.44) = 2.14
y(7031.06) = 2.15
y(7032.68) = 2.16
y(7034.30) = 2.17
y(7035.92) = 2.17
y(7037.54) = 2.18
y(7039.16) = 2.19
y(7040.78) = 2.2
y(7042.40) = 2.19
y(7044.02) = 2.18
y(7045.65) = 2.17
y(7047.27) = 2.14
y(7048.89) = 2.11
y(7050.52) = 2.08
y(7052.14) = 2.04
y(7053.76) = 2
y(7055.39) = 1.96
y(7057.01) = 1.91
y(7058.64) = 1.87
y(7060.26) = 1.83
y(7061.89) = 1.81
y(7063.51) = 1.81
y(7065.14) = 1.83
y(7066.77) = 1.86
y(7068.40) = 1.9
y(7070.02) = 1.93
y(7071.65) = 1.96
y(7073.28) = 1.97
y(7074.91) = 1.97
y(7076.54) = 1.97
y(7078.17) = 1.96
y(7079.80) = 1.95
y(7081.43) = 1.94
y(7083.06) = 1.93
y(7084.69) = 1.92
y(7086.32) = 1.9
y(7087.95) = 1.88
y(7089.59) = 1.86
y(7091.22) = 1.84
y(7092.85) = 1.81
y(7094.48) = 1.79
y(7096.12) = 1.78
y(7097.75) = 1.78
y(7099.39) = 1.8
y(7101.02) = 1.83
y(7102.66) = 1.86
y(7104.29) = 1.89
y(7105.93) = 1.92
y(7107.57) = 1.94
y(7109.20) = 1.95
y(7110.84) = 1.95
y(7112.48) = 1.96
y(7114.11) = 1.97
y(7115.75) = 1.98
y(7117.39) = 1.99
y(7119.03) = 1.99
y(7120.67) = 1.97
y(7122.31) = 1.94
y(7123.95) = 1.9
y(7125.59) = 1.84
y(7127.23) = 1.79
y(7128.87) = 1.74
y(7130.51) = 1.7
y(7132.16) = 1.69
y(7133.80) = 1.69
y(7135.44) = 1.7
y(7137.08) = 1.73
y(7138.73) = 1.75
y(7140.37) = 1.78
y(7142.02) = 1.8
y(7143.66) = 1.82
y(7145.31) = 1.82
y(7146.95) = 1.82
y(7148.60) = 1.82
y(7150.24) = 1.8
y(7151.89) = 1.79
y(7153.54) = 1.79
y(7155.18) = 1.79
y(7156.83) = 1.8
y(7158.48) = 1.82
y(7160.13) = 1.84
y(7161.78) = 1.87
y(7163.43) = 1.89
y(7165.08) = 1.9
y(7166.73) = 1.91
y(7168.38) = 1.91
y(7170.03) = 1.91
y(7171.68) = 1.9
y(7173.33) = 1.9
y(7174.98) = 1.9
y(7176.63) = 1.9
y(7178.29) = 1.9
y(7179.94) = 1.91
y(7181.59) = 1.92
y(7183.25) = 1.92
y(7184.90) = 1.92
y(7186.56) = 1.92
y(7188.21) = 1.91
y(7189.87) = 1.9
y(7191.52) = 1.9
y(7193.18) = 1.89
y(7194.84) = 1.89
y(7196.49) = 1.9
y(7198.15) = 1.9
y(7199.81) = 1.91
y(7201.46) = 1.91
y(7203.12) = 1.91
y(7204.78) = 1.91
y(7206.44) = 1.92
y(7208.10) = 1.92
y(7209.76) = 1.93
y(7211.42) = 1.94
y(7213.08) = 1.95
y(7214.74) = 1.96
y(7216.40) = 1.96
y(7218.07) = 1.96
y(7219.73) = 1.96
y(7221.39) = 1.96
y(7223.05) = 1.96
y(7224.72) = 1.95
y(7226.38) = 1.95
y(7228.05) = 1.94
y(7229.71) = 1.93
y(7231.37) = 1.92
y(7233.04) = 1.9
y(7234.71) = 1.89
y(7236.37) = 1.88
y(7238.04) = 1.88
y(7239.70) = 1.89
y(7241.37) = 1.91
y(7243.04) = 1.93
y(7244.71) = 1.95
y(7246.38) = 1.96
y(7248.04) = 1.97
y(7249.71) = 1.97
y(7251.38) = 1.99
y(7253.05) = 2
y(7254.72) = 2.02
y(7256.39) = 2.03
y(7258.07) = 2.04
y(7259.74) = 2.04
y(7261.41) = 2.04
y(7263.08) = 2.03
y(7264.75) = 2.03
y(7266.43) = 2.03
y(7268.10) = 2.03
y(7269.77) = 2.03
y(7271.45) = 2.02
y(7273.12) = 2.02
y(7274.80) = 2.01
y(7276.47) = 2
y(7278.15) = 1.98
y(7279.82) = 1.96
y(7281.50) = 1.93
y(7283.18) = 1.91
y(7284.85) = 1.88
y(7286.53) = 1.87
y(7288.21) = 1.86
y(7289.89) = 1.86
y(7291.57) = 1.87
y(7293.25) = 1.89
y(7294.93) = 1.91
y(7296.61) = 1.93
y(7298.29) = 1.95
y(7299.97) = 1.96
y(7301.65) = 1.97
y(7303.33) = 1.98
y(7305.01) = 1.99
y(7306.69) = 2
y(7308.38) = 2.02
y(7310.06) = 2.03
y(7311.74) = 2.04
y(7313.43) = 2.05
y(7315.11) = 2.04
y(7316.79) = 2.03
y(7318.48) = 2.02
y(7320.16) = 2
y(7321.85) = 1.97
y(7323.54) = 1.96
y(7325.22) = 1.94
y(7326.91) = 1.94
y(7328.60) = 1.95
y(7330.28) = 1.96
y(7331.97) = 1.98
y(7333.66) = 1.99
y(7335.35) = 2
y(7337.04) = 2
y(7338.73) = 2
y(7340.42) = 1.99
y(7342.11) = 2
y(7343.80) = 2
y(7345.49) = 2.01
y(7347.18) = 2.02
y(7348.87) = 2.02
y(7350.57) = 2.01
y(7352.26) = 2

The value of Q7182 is 0.06 mag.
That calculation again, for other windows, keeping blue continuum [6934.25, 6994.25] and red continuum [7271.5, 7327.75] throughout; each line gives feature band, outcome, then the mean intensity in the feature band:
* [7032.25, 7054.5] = -0.06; 2.14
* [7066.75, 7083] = 0.04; 1.94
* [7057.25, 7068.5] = 0.10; 1.84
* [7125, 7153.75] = 0.13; 1.77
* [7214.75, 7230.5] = 0.02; 1.95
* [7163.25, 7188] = 0.05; 1.91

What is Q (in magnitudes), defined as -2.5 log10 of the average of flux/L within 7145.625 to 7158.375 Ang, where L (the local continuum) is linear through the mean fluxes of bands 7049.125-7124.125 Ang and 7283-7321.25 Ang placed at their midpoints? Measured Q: 0.07 mag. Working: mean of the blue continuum 1.91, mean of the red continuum 1.96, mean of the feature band 1.8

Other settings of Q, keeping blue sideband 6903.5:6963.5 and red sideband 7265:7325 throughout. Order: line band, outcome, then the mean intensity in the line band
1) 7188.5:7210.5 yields 0.05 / 1.91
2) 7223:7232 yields 0.02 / 1.94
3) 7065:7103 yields 0.07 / 1.89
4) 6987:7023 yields -0.02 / 2.05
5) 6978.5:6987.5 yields -0.01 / 2.04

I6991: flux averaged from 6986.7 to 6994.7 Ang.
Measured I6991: 2.13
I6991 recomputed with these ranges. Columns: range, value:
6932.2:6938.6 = 2.03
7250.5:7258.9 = 2.01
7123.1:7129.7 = 1.82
